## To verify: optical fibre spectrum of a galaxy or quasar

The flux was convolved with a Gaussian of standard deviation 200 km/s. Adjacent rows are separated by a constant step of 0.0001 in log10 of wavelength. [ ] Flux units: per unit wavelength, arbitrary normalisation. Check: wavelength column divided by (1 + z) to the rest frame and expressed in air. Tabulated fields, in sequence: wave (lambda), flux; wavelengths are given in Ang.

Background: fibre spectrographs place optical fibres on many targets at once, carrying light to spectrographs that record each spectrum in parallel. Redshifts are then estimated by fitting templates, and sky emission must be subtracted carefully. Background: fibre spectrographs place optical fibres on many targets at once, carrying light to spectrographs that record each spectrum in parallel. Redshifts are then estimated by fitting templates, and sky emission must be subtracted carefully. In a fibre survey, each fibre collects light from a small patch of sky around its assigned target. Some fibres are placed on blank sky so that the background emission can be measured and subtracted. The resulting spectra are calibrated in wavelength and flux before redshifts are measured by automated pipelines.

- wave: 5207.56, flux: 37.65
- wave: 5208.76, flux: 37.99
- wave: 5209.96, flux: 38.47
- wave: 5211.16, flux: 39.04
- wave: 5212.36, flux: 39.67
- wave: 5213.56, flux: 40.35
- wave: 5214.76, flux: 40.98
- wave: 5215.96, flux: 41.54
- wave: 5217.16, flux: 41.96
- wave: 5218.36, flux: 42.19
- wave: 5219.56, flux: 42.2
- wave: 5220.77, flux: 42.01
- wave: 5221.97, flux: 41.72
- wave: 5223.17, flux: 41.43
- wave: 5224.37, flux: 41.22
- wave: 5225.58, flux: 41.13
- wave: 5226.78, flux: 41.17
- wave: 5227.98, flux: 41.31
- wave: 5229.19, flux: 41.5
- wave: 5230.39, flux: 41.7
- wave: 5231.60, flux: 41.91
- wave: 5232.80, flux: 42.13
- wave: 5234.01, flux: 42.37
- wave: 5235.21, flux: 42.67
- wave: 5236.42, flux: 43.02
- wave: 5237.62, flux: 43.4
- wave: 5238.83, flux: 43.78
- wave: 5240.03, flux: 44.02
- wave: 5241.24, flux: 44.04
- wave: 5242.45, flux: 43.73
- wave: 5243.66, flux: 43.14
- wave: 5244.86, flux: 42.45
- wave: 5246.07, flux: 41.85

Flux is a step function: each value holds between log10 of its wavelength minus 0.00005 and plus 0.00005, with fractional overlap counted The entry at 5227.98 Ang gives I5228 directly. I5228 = 41.31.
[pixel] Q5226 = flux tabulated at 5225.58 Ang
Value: 41.13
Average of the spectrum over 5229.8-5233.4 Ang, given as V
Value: 41.9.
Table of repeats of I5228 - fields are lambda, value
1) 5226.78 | 41.17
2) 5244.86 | 42.45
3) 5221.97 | 41.72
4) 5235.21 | 42.67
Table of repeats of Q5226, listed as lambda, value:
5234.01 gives 42.37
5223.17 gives 41.43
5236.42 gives 43.02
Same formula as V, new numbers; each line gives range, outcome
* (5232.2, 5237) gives 42.5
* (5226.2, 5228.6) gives 41.2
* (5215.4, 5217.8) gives 41.8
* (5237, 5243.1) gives 43.8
